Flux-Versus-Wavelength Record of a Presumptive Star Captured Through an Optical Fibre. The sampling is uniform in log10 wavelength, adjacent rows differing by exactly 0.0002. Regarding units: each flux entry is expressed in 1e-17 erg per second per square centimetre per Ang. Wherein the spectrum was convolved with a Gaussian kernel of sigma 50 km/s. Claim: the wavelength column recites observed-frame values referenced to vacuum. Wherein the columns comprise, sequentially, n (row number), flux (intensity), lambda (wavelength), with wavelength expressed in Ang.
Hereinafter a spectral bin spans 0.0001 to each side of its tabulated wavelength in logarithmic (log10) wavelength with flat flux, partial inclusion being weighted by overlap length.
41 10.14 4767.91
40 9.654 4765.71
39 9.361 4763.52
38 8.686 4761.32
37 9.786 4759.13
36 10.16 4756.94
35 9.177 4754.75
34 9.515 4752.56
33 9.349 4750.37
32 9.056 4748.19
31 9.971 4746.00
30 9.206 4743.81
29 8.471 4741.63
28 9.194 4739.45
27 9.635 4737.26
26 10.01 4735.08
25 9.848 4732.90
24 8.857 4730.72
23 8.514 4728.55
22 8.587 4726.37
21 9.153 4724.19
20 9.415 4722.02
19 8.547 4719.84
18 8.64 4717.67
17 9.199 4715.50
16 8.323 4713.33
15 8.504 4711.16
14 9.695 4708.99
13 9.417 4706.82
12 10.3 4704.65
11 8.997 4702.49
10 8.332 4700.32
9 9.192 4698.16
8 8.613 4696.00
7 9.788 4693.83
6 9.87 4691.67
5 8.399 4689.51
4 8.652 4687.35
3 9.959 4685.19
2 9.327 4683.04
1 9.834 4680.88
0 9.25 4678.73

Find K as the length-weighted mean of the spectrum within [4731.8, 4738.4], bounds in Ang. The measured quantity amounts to 9.81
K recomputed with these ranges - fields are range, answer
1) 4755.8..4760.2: 9.97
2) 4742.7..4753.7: 9.42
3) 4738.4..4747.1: 9.21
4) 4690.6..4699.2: 9.36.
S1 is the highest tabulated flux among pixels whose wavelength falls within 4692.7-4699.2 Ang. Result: 9.788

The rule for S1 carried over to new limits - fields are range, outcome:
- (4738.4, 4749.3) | 9.971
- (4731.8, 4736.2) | 10.01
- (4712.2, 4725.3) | 9.415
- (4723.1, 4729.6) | 9.153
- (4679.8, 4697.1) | 9.959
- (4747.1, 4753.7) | 9.515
